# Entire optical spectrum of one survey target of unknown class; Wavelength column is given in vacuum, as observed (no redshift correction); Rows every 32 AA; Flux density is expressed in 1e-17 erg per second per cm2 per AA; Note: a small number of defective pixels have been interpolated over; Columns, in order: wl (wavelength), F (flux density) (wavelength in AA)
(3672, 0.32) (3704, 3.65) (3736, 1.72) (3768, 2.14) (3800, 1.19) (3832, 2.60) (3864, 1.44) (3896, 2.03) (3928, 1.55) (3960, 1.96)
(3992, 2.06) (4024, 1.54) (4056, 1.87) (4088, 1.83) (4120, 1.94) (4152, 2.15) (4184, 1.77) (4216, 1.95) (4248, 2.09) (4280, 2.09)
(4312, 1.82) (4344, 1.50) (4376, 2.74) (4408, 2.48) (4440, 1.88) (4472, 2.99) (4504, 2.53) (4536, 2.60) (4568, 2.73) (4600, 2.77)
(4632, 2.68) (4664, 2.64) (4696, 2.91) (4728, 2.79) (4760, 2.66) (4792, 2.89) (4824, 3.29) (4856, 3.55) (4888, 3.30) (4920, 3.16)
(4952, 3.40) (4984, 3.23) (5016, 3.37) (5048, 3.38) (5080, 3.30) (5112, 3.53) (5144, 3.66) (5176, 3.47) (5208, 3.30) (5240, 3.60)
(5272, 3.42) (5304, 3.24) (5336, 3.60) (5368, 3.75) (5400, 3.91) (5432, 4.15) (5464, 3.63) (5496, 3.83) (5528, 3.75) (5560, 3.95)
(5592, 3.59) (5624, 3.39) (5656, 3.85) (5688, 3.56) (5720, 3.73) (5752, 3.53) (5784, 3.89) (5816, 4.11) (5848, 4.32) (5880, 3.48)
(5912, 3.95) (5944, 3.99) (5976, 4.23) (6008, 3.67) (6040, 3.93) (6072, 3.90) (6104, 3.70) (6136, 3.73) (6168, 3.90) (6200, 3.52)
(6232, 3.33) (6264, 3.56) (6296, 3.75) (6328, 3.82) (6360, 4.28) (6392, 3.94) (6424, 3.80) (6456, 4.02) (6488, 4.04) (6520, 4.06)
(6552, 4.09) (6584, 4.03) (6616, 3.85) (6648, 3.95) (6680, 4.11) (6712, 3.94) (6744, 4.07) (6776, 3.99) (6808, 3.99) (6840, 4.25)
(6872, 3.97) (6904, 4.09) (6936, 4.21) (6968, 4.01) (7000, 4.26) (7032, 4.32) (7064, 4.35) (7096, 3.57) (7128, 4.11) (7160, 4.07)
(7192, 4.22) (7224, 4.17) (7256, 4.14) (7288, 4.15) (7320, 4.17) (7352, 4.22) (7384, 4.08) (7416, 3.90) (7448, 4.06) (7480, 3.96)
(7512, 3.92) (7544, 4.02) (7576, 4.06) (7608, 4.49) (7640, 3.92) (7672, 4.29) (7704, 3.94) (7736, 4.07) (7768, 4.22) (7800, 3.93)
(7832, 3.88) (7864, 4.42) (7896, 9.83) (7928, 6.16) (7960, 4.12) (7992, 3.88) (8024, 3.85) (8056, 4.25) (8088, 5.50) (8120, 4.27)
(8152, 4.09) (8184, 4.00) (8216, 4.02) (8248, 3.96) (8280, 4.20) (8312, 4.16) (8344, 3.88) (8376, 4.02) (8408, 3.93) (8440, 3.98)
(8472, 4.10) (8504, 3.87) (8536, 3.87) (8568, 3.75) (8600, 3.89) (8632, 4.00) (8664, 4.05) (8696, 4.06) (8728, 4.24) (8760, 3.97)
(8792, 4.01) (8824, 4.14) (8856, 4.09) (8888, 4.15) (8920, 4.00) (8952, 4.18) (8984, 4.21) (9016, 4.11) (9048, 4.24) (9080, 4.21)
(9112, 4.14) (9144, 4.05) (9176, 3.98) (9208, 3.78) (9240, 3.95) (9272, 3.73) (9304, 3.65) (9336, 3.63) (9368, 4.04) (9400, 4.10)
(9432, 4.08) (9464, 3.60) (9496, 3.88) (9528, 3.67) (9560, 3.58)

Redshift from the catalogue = 0.203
